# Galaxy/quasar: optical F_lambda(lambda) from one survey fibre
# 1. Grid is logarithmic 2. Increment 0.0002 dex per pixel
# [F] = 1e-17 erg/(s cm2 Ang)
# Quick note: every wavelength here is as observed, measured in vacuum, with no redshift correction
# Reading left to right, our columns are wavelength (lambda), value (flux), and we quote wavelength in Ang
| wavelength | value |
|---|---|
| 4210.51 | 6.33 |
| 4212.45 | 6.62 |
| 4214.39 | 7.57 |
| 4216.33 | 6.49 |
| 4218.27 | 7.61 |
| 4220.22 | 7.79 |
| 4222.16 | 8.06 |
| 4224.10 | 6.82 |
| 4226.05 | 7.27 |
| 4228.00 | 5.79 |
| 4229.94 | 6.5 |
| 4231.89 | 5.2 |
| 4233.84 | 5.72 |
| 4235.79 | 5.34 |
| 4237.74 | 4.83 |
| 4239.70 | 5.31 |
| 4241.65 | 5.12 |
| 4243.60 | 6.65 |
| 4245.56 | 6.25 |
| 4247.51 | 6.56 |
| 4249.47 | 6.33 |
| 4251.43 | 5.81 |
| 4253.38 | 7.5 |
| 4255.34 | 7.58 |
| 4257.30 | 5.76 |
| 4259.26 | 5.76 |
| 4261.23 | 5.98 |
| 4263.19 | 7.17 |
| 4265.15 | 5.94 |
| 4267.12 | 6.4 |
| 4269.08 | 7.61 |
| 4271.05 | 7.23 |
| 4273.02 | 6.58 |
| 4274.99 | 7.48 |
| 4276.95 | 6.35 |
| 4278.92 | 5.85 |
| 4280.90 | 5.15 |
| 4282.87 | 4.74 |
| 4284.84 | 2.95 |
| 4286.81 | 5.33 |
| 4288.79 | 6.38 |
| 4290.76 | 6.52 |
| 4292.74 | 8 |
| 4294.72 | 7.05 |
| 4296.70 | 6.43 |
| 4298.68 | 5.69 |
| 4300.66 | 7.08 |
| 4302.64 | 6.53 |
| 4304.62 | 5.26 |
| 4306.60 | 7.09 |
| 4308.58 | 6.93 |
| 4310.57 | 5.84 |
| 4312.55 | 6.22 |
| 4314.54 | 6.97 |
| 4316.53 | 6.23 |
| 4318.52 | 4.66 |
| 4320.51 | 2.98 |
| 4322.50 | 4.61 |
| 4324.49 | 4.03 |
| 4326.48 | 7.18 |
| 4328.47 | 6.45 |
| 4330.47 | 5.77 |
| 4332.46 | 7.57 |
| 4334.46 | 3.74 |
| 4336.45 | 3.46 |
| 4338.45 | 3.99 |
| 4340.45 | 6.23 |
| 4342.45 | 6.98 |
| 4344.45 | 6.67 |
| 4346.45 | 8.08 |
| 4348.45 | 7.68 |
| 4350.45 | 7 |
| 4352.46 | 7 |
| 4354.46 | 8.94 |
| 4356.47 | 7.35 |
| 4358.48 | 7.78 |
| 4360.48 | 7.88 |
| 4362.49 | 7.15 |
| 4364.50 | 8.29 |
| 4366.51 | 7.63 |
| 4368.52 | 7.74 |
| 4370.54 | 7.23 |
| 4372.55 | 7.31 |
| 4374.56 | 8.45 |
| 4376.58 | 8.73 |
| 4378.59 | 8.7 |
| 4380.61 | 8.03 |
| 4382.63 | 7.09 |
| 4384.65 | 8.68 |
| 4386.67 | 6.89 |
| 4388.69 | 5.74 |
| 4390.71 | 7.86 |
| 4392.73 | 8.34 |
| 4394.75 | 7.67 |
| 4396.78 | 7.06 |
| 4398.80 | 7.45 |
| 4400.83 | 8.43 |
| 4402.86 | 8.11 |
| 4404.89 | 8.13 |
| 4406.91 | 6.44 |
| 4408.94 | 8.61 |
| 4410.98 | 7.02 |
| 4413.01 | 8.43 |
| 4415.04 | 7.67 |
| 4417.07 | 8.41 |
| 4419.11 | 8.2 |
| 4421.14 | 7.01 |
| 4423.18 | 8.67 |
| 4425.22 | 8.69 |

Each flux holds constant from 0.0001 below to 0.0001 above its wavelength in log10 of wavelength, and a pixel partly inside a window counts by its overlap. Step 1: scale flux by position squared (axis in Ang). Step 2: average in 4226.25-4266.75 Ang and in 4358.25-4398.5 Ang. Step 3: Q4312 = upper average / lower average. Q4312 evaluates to 1.35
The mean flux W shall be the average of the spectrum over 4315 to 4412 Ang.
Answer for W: 6.99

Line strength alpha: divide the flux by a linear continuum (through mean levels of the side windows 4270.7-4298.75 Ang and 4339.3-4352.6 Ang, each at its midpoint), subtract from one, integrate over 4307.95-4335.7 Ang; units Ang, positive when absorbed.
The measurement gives 4.4 Ang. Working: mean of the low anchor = 6.1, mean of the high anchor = 7.06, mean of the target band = 5.62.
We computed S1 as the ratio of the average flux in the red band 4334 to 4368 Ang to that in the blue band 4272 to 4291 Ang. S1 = 1.21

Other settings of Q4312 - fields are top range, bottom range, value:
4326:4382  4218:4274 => 1.17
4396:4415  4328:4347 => 1.37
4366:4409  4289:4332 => 1.31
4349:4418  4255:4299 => 1.30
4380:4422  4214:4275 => 1.28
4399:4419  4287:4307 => 1.27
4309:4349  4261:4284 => 0.93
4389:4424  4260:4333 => 1.35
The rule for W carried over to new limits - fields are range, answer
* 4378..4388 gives 7.77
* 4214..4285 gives 6.33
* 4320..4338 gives 5.11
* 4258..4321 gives 6.16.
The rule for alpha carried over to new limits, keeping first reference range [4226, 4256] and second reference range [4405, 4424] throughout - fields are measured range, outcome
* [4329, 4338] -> 2.4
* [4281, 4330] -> 6.2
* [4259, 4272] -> -0.6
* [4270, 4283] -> 0.2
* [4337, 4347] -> 1.3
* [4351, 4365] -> -0.9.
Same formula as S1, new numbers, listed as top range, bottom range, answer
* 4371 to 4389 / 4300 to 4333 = 1.31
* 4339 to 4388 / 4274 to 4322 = 1.27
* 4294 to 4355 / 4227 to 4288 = 1.01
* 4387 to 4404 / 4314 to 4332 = 1.39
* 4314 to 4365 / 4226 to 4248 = 1.09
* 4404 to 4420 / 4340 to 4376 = 1.04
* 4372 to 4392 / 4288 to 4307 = 1.18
